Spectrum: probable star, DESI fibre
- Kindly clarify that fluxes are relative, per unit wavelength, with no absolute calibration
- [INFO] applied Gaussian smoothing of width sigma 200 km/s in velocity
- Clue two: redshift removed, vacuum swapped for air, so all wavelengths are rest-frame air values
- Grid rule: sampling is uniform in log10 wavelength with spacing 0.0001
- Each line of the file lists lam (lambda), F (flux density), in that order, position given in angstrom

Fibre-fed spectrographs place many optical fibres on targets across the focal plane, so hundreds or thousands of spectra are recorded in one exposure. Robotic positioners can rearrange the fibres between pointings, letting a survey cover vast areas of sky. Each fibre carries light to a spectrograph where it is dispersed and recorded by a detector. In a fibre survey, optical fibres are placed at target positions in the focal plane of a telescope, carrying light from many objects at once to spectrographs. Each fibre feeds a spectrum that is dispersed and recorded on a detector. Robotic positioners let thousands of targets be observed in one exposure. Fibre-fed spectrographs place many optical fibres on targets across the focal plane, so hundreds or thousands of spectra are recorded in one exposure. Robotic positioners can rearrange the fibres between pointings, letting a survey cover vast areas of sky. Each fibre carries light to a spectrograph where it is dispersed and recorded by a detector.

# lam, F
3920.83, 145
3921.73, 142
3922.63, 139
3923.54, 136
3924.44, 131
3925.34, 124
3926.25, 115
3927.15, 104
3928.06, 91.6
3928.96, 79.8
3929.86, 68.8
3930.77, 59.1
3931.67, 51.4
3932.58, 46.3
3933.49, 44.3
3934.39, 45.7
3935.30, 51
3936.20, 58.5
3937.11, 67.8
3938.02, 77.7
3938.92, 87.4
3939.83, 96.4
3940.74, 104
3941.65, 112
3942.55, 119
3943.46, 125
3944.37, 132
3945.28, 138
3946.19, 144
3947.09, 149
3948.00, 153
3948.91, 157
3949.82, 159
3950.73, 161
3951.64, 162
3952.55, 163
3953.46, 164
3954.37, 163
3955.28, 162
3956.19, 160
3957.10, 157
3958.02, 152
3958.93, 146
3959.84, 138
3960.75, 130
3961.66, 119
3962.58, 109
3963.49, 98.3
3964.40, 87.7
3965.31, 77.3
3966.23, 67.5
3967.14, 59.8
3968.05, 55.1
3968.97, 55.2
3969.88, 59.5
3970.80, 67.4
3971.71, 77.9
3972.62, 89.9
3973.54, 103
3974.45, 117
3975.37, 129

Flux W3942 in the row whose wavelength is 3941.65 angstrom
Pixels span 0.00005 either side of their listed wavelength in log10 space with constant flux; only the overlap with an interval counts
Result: 112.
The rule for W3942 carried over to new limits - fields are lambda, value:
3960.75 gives 130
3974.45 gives 117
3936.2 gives 58.5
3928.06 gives 91.6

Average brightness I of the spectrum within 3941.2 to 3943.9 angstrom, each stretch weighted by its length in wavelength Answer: 119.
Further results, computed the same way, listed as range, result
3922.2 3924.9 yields 135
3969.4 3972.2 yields 68.6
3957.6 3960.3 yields 145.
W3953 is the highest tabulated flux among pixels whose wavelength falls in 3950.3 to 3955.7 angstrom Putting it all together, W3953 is 164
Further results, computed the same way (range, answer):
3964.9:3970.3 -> 77.3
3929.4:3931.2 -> 68.8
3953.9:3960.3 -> 163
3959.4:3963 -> 138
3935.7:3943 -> 119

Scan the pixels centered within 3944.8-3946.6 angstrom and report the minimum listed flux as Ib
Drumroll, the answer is 138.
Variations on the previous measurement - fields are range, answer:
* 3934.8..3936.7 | 51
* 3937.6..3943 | 77.7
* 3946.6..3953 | 149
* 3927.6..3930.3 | 68.8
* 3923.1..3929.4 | 79.8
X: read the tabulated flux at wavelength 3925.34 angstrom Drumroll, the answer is 124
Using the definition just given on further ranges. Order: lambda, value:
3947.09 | 149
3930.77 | 59.1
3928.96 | 79.8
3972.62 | 89.9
